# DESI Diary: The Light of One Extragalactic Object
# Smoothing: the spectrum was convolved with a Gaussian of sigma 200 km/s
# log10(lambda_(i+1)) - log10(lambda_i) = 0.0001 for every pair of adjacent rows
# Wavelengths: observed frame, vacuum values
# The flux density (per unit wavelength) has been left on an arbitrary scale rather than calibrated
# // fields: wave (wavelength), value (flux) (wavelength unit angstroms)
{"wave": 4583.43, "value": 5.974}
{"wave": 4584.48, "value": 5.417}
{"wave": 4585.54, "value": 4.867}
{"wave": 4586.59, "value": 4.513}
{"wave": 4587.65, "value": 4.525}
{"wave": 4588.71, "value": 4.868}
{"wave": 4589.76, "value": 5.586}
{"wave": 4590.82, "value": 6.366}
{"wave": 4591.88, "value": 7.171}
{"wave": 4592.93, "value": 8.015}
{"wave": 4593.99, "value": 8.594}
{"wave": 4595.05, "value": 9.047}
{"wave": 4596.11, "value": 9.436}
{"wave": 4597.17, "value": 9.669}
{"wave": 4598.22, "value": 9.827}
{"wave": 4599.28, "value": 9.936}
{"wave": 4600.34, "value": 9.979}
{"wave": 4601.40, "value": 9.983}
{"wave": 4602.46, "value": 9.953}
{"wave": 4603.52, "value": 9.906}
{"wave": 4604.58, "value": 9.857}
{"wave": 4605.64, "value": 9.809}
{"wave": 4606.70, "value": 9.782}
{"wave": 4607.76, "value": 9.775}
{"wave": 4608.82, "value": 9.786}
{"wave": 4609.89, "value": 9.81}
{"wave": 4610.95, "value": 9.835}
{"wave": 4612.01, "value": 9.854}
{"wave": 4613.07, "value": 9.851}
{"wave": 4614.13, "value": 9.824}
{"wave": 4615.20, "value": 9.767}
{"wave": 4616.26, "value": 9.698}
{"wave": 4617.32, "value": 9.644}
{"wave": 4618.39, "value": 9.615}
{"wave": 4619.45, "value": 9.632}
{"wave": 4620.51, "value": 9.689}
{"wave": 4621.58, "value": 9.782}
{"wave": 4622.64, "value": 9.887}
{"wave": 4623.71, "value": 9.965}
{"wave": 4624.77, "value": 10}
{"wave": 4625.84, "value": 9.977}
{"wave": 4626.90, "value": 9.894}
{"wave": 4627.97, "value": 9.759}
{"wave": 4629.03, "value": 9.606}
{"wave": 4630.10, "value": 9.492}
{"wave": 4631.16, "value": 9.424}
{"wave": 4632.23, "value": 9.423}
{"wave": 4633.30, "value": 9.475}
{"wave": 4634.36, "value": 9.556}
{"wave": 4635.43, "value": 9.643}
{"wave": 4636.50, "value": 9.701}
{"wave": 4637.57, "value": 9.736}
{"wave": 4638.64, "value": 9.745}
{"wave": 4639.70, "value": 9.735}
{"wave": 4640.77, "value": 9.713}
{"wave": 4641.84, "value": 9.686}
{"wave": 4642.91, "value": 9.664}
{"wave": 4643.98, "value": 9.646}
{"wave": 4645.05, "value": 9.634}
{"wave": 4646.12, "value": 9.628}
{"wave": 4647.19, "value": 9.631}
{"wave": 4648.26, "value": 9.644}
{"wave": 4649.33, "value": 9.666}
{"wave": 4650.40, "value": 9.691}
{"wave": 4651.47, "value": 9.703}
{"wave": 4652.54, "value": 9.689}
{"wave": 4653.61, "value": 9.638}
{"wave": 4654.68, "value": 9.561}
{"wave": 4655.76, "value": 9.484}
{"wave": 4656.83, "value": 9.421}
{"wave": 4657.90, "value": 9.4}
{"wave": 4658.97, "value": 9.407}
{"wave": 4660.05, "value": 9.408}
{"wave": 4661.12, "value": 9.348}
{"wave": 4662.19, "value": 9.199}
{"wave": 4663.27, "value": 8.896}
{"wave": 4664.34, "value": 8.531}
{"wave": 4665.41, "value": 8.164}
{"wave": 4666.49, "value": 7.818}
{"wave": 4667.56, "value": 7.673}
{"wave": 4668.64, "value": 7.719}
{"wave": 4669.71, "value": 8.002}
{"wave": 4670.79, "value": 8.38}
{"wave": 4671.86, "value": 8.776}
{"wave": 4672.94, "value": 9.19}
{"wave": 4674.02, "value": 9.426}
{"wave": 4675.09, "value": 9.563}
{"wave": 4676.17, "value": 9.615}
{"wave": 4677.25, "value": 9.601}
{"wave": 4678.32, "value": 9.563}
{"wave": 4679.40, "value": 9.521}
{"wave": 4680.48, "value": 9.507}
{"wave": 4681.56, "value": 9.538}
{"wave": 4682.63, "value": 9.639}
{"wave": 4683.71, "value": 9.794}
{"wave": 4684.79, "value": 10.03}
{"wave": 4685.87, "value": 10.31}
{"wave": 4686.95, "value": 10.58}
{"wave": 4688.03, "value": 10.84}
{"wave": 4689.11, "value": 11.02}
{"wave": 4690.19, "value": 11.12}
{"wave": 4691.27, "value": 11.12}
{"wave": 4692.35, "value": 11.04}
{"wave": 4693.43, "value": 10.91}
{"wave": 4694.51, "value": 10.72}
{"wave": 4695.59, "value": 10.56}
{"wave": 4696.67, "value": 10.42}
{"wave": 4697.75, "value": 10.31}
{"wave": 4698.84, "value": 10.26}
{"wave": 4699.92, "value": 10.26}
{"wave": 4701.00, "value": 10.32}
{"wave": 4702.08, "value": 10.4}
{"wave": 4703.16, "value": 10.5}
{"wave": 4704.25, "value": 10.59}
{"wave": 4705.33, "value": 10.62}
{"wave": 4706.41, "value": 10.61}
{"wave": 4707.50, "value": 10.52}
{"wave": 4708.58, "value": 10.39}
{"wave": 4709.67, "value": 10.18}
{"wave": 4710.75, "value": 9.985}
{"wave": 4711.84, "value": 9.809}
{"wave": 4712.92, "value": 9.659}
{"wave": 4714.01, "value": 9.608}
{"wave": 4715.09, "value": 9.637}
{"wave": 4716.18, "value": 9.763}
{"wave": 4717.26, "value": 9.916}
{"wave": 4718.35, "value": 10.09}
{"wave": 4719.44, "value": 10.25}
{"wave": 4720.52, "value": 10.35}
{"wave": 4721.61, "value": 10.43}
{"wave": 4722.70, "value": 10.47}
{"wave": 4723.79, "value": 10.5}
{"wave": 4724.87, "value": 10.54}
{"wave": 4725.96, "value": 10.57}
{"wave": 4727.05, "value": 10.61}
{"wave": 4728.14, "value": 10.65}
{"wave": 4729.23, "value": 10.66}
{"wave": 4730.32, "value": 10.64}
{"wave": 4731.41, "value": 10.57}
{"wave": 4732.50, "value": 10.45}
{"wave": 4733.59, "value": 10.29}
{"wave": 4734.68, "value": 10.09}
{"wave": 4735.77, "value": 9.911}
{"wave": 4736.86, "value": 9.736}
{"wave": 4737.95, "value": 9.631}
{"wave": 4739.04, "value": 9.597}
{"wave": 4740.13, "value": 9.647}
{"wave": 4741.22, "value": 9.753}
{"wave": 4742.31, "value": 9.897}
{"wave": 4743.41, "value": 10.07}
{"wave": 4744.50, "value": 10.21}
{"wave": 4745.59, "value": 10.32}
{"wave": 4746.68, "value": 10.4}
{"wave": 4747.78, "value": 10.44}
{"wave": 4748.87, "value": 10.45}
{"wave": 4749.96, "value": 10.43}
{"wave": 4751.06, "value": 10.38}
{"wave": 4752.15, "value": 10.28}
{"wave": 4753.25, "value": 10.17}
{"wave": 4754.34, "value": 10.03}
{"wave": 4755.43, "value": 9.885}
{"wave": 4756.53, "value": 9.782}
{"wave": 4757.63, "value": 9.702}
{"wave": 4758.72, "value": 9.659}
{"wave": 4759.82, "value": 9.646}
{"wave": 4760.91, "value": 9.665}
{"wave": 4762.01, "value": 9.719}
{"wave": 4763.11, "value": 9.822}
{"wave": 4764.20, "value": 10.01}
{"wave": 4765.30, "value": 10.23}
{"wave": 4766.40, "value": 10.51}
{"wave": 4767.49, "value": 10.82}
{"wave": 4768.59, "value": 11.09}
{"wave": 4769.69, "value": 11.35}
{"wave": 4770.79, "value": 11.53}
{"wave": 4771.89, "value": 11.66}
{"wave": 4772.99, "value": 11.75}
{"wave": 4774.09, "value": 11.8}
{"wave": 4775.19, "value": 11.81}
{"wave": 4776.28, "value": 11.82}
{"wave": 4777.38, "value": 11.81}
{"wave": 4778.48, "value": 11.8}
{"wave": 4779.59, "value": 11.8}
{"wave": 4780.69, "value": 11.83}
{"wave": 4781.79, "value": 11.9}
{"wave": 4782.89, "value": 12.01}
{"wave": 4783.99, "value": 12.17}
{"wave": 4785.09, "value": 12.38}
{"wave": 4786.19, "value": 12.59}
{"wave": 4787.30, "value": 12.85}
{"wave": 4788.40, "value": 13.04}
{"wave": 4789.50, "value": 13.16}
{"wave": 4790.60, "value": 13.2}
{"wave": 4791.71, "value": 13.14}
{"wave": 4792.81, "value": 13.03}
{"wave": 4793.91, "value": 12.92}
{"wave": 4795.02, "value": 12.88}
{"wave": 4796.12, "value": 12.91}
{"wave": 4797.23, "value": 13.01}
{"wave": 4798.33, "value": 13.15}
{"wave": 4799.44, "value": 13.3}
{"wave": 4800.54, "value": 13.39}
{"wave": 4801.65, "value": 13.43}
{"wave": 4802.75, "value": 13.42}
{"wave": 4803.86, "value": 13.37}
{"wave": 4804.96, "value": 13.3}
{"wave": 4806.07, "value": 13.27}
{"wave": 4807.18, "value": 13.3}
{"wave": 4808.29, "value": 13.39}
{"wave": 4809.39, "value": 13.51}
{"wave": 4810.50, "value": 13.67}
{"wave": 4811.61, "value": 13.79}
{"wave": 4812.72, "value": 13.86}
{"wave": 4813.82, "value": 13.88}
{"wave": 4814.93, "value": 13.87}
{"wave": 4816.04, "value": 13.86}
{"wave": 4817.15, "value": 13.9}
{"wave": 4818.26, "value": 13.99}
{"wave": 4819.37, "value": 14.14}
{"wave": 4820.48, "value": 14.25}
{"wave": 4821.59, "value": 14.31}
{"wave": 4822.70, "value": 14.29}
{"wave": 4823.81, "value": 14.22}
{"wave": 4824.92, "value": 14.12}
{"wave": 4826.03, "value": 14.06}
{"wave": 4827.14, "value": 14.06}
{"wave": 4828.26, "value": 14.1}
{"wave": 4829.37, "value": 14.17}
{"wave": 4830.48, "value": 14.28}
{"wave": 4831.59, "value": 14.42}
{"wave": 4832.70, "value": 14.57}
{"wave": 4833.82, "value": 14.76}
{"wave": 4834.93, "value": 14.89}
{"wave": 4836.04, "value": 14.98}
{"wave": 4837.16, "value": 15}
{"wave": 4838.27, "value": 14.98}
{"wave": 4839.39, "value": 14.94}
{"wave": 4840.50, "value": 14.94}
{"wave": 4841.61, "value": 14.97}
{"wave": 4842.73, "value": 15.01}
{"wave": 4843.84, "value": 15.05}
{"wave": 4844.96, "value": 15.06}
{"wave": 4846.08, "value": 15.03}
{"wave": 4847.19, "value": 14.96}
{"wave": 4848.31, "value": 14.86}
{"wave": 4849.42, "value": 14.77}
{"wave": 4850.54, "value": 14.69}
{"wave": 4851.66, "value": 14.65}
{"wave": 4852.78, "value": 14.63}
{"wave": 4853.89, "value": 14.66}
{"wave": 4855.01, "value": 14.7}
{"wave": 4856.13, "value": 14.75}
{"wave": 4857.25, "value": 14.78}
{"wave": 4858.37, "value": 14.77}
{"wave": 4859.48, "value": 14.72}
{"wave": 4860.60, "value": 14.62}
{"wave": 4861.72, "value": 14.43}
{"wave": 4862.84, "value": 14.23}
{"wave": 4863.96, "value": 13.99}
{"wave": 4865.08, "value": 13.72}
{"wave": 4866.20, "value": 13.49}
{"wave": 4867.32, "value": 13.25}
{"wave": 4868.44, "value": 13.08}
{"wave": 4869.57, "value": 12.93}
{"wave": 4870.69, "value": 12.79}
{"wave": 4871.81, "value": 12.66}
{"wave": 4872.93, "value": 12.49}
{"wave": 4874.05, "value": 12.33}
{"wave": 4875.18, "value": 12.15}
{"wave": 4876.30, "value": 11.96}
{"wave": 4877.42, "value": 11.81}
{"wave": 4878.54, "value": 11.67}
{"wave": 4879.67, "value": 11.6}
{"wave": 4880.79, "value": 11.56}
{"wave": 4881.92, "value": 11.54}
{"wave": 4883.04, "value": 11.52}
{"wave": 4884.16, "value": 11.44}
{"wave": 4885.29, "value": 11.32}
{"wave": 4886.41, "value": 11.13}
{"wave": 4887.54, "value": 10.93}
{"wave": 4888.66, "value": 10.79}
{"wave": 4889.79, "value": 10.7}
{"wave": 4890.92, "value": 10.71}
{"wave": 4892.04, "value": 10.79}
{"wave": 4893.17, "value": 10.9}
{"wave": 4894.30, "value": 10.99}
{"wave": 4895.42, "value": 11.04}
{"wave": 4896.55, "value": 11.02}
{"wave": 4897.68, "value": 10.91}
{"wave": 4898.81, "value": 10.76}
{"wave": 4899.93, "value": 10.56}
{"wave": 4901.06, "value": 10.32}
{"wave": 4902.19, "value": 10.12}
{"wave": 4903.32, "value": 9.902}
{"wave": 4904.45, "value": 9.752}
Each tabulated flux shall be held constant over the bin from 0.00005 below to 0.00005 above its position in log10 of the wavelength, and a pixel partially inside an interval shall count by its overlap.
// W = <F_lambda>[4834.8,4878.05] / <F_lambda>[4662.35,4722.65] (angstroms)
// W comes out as 1.4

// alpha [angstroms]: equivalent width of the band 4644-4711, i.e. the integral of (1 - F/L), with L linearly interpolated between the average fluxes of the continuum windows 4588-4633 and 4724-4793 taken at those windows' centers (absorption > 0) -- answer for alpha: 1.80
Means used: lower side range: 9.31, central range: 9.75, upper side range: 10.9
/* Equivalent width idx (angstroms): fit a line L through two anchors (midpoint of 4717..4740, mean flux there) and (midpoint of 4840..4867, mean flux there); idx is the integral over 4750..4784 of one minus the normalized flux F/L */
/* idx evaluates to 2.4 angstroms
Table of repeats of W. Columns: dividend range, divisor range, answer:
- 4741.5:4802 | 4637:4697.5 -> 1.19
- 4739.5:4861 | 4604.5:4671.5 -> 1.35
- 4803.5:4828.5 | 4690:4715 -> 1.33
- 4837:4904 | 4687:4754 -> 1.25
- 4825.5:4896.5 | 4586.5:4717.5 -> 1.40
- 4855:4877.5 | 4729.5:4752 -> 1.33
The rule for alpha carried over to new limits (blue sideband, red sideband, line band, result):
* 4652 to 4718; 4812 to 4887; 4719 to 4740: 1.1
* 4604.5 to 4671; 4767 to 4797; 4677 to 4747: 4.0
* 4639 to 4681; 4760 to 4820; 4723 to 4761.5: 3.8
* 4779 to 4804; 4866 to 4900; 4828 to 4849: -4.5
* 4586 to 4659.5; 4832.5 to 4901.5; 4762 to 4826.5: -4.0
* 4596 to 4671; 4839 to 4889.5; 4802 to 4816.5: -1.2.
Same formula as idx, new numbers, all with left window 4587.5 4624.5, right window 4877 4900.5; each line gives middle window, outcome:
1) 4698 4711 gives -0.72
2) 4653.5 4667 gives 0.64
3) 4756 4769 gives 0.26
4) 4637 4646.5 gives -0.28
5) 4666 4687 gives 1.02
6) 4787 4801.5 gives -3.63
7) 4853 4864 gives -3.71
